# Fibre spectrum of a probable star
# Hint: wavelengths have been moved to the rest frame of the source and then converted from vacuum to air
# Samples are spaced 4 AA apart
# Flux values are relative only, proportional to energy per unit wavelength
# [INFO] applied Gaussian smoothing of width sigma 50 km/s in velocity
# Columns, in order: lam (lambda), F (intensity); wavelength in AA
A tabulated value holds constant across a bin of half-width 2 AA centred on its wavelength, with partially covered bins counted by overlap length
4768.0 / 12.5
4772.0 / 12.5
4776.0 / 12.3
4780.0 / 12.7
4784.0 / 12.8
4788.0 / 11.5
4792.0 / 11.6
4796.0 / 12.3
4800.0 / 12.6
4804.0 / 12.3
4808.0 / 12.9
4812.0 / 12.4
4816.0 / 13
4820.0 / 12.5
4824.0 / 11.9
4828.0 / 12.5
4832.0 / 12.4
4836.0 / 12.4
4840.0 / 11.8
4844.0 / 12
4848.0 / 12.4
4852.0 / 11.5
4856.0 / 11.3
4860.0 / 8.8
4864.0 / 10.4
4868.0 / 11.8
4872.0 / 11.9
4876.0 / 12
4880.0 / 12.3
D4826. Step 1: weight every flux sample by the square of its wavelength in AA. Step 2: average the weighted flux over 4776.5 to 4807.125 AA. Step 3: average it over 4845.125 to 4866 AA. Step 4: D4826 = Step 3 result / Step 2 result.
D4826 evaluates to 0.9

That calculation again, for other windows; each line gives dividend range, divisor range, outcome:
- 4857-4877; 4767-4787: 0.91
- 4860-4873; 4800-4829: 0.89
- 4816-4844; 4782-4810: 1.01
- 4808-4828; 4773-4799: 1.04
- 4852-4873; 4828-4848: 0.90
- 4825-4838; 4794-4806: 1.01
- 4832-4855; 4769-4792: 1.00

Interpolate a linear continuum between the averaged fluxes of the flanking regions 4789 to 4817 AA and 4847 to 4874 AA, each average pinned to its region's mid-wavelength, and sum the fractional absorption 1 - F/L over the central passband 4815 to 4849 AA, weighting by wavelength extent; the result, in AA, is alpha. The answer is -1.6 AA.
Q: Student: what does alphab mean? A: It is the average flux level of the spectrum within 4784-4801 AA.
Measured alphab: 12.1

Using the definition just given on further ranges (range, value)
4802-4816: 12.6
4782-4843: 12.3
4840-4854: 11.9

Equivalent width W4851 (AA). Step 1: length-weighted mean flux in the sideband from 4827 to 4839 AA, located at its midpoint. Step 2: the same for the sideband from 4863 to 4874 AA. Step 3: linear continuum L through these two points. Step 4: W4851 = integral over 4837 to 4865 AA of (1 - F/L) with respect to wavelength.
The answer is 1.6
